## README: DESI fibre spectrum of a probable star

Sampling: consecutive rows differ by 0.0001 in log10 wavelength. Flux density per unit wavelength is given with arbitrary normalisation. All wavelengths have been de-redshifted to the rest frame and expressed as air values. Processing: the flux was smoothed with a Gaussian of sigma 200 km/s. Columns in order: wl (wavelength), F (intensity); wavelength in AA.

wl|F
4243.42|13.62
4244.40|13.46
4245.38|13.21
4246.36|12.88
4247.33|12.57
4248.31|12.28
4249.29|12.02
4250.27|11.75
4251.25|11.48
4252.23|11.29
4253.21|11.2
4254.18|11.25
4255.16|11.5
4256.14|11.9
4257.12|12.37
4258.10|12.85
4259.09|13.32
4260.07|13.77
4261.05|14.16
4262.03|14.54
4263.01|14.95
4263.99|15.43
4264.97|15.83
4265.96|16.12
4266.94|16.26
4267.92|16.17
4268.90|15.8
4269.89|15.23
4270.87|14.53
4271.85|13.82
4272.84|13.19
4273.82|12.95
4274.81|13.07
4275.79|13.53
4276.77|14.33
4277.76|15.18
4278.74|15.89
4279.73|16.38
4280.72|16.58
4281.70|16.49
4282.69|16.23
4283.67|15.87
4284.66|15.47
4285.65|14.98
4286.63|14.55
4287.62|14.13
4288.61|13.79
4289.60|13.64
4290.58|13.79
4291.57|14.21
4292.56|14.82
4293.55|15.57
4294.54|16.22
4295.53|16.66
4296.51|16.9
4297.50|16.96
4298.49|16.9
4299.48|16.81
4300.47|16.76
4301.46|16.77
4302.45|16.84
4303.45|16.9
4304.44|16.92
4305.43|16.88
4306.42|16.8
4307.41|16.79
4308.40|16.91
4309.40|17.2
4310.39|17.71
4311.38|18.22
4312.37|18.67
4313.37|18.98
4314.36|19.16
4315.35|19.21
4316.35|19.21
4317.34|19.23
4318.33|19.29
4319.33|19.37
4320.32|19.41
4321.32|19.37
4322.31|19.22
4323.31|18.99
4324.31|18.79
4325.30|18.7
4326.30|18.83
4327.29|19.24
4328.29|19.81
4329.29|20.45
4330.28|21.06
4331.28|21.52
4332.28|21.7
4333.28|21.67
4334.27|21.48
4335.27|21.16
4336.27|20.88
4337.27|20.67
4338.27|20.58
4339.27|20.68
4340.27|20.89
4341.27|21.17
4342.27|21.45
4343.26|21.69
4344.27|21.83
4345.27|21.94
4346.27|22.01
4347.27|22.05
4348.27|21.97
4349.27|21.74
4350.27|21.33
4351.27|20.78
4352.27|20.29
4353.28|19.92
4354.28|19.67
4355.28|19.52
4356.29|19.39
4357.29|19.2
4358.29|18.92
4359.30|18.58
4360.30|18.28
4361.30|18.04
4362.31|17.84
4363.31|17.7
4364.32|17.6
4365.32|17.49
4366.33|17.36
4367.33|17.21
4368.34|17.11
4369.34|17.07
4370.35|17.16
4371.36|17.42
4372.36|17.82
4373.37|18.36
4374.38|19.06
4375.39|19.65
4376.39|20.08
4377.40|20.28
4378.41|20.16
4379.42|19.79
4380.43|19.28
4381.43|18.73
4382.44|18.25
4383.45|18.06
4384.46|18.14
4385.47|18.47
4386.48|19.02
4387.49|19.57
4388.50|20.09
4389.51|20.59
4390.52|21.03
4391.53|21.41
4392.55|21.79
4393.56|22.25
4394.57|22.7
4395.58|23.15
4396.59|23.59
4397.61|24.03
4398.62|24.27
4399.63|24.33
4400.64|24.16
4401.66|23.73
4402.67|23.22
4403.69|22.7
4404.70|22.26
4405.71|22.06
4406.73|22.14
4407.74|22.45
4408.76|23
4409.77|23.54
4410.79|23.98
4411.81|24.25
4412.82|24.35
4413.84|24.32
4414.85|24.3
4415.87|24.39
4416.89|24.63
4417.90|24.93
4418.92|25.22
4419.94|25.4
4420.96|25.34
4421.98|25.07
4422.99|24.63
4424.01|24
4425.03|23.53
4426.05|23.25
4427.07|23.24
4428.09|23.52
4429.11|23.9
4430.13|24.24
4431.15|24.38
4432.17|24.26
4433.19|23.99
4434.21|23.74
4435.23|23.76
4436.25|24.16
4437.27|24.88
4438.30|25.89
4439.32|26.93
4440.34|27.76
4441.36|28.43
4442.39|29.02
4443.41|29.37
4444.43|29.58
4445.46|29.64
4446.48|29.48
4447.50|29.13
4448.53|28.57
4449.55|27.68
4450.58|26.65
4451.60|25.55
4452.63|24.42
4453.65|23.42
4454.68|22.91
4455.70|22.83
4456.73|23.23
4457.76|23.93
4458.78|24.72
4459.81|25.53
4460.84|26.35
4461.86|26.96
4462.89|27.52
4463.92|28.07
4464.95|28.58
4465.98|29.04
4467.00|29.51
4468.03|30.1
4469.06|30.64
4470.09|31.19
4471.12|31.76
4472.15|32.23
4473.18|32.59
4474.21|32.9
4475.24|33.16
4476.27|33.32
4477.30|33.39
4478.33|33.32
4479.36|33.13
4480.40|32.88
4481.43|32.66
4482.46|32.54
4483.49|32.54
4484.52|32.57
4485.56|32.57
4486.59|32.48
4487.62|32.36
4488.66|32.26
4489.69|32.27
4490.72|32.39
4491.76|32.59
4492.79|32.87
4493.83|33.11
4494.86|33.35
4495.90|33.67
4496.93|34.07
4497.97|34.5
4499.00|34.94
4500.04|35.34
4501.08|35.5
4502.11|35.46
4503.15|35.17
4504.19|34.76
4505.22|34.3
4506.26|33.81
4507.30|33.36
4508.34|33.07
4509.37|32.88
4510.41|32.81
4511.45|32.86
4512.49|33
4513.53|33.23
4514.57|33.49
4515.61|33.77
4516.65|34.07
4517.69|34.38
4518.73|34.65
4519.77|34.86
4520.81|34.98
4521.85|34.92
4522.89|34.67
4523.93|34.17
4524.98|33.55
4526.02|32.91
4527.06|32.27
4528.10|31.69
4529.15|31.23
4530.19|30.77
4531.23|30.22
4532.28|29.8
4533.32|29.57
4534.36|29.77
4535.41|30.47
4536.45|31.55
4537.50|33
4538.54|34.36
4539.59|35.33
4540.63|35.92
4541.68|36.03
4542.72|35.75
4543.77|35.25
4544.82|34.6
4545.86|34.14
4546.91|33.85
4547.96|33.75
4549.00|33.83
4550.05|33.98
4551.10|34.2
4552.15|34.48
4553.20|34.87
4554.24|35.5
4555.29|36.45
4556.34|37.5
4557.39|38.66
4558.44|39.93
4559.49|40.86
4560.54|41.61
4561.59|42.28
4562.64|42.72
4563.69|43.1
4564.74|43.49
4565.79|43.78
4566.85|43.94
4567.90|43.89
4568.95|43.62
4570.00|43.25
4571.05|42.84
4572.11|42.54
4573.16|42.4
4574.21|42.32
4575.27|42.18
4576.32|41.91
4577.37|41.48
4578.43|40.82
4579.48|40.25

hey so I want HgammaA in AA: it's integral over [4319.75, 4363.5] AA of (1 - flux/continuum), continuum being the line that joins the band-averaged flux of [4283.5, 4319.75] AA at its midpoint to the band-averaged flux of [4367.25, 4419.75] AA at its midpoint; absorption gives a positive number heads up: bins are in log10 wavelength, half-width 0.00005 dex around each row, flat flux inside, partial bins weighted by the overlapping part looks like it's -3.5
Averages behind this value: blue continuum 16.7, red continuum 21.4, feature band 20.3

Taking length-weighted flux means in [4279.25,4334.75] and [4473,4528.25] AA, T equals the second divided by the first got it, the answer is 1.9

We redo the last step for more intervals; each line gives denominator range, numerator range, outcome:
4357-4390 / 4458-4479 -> 1.62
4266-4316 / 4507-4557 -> 2.10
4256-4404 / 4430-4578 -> 1.79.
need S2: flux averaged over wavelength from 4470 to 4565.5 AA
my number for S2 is 34.2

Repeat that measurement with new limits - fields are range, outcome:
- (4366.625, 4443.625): 22.5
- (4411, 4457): 25.4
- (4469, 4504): 33.2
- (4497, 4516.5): 34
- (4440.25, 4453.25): 28.1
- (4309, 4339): 19.7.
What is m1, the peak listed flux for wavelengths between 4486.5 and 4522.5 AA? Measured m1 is 35.5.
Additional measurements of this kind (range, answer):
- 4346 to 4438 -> 25.4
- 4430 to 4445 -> 29.58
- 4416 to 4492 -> 33.39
